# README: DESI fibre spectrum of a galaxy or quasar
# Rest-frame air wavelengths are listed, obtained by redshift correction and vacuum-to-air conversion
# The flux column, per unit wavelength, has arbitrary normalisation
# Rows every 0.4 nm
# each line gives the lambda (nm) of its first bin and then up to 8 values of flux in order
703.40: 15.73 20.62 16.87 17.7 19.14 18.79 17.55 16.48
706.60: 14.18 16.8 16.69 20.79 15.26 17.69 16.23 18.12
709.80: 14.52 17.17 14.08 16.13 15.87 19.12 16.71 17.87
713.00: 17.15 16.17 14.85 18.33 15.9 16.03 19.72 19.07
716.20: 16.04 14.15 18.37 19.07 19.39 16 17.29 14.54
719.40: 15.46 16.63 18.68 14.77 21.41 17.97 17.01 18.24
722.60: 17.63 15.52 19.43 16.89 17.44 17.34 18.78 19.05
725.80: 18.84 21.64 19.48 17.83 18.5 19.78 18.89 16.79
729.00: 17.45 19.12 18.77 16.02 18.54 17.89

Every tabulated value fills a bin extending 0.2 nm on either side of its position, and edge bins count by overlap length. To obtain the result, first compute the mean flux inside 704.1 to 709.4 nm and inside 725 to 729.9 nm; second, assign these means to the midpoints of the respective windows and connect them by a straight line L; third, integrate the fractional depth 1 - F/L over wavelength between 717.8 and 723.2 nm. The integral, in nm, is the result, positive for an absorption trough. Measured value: 0.36 nm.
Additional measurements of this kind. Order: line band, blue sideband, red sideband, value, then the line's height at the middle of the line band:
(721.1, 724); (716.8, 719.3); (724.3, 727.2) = 0.098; 18.3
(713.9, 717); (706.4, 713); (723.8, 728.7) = 0.061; 17.4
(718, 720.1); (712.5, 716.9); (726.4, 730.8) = 0.145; 17.3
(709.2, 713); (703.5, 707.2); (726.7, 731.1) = 0.222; 17.7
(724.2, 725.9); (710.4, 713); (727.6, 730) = -0.027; 18.1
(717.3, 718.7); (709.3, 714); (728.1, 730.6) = -0.079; 17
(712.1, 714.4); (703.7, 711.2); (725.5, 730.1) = 0.090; 17.5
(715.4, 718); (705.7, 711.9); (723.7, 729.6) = -0.055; 17.5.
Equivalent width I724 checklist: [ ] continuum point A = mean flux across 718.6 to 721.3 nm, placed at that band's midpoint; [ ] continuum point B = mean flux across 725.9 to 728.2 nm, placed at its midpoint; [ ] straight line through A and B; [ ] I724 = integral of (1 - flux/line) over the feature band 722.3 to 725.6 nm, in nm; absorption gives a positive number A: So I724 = 0.10 nm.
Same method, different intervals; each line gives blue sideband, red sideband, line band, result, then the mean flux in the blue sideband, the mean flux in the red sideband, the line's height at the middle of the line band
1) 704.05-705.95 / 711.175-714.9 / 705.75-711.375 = 0.33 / 18.1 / 16.9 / 17.5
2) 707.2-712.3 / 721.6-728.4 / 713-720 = 0.24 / 16.8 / 18.4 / 17.5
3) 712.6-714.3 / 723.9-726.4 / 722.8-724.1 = 0.08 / 16.7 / 18.8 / 18.5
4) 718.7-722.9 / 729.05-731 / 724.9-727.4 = -0.22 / 17.2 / 18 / 17.7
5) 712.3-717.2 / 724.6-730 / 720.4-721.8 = 0.00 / 17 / 18.8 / 17.9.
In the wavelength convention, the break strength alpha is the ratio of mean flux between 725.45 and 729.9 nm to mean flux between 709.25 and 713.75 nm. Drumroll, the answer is 1.1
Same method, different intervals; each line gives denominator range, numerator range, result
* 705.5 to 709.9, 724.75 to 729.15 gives 1.12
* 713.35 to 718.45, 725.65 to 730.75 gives 1.08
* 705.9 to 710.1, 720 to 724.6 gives 1.06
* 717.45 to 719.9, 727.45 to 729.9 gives 1.10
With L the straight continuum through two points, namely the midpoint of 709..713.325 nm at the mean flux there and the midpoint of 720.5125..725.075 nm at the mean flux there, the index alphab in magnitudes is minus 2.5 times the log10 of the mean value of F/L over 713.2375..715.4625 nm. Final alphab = 0.02 mag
